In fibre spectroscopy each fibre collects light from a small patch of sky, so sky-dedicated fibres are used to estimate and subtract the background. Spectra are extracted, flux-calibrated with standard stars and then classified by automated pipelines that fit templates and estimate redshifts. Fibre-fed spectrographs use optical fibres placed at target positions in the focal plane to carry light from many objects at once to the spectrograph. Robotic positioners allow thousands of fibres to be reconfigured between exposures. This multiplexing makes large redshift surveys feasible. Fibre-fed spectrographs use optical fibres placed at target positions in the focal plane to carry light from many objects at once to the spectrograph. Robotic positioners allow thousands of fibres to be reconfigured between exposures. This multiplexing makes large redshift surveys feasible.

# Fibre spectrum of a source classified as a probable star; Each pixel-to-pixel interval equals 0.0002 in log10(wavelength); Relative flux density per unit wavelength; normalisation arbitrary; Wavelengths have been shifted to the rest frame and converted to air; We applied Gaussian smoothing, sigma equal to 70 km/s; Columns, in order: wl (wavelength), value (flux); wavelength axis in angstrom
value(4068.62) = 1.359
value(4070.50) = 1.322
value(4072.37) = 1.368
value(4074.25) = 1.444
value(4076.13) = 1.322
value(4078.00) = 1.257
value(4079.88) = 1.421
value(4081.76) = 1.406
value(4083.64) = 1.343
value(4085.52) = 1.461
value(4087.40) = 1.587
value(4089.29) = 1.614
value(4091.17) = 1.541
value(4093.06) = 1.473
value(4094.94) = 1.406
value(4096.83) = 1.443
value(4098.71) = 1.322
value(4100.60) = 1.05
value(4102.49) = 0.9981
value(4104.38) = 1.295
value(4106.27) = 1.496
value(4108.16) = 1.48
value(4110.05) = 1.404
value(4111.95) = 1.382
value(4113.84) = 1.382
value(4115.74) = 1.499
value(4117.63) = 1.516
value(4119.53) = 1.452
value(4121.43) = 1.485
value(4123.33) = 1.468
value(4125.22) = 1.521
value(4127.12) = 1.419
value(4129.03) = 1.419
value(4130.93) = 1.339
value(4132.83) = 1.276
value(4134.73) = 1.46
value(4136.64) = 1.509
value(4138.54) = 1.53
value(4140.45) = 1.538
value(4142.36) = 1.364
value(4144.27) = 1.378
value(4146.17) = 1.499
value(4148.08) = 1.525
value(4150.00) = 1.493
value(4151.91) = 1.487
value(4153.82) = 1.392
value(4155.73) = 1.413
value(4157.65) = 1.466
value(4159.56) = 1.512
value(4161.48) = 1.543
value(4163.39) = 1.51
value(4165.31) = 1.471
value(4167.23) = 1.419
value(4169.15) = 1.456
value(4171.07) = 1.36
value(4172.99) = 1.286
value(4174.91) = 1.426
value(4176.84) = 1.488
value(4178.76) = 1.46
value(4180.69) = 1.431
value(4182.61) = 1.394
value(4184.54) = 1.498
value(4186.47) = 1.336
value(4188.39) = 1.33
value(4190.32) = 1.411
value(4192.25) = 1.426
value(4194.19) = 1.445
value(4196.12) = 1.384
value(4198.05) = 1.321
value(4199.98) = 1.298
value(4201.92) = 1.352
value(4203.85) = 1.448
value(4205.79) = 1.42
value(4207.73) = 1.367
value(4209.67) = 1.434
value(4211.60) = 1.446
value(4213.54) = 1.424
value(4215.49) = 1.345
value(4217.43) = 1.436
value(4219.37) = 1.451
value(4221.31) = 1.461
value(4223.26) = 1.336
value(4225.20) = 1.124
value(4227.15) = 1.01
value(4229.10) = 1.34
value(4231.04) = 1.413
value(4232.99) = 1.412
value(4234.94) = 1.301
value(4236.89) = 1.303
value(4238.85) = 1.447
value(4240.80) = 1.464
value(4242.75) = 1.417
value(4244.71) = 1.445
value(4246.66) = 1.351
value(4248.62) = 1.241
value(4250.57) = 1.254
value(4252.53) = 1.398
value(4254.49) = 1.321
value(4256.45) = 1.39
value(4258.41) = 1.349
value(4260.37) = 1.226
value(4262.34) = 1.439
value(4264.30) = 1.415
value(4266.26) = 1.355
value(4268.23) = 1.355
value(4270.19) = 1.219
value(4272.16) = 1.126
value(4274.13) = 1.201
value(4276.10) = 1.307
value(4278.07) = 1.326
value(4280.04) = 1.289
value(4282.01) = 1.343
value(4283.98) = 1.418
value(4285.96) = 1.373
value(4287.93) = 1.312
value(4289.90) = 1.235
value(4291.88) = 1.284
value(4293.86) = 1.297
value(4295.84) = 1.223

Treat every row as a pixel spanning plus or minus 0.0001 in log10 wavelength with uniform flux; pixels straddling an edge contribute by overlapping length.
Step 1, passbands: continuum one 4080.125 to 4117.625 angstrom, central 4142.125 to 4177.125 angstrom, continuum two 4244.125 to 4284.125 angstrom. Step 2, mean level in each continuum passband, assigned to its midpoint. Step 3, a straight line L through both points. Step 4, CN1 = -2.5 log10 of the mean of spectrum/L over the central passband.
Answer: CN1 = -0.06 mag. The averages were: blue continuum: 1.4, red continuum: 1.32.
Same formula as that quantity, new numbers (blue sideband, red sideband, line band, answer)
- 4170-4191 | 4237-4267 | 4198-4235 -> 0.019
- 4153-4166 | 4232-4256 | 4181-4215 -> 0.021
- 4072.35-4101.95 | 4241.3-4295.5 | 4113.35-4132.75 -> -0.046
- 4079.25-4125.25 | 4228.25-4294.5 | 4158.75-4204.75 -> -0.032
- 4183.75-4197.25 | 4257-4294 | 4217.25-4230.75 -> 0.048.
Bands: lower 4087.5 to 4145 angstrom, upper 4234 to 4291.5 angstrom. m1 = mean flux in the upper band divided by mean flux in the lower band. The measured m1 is 0.94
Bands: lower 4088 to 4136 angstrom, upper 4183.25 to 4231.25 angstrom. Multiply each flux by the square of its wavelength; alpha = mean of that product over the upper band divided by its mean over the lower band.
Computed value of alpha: 1.0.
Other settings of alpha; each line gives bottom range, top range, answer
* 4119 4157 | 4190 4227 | 0.98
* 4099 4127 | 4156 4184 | 1.07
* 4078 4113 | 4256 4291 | 1.03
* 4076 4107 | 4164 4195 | 1.07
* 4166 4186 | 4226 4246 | 0.98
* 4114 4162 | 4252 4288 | 0.97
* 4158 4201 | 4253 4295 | 0.97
